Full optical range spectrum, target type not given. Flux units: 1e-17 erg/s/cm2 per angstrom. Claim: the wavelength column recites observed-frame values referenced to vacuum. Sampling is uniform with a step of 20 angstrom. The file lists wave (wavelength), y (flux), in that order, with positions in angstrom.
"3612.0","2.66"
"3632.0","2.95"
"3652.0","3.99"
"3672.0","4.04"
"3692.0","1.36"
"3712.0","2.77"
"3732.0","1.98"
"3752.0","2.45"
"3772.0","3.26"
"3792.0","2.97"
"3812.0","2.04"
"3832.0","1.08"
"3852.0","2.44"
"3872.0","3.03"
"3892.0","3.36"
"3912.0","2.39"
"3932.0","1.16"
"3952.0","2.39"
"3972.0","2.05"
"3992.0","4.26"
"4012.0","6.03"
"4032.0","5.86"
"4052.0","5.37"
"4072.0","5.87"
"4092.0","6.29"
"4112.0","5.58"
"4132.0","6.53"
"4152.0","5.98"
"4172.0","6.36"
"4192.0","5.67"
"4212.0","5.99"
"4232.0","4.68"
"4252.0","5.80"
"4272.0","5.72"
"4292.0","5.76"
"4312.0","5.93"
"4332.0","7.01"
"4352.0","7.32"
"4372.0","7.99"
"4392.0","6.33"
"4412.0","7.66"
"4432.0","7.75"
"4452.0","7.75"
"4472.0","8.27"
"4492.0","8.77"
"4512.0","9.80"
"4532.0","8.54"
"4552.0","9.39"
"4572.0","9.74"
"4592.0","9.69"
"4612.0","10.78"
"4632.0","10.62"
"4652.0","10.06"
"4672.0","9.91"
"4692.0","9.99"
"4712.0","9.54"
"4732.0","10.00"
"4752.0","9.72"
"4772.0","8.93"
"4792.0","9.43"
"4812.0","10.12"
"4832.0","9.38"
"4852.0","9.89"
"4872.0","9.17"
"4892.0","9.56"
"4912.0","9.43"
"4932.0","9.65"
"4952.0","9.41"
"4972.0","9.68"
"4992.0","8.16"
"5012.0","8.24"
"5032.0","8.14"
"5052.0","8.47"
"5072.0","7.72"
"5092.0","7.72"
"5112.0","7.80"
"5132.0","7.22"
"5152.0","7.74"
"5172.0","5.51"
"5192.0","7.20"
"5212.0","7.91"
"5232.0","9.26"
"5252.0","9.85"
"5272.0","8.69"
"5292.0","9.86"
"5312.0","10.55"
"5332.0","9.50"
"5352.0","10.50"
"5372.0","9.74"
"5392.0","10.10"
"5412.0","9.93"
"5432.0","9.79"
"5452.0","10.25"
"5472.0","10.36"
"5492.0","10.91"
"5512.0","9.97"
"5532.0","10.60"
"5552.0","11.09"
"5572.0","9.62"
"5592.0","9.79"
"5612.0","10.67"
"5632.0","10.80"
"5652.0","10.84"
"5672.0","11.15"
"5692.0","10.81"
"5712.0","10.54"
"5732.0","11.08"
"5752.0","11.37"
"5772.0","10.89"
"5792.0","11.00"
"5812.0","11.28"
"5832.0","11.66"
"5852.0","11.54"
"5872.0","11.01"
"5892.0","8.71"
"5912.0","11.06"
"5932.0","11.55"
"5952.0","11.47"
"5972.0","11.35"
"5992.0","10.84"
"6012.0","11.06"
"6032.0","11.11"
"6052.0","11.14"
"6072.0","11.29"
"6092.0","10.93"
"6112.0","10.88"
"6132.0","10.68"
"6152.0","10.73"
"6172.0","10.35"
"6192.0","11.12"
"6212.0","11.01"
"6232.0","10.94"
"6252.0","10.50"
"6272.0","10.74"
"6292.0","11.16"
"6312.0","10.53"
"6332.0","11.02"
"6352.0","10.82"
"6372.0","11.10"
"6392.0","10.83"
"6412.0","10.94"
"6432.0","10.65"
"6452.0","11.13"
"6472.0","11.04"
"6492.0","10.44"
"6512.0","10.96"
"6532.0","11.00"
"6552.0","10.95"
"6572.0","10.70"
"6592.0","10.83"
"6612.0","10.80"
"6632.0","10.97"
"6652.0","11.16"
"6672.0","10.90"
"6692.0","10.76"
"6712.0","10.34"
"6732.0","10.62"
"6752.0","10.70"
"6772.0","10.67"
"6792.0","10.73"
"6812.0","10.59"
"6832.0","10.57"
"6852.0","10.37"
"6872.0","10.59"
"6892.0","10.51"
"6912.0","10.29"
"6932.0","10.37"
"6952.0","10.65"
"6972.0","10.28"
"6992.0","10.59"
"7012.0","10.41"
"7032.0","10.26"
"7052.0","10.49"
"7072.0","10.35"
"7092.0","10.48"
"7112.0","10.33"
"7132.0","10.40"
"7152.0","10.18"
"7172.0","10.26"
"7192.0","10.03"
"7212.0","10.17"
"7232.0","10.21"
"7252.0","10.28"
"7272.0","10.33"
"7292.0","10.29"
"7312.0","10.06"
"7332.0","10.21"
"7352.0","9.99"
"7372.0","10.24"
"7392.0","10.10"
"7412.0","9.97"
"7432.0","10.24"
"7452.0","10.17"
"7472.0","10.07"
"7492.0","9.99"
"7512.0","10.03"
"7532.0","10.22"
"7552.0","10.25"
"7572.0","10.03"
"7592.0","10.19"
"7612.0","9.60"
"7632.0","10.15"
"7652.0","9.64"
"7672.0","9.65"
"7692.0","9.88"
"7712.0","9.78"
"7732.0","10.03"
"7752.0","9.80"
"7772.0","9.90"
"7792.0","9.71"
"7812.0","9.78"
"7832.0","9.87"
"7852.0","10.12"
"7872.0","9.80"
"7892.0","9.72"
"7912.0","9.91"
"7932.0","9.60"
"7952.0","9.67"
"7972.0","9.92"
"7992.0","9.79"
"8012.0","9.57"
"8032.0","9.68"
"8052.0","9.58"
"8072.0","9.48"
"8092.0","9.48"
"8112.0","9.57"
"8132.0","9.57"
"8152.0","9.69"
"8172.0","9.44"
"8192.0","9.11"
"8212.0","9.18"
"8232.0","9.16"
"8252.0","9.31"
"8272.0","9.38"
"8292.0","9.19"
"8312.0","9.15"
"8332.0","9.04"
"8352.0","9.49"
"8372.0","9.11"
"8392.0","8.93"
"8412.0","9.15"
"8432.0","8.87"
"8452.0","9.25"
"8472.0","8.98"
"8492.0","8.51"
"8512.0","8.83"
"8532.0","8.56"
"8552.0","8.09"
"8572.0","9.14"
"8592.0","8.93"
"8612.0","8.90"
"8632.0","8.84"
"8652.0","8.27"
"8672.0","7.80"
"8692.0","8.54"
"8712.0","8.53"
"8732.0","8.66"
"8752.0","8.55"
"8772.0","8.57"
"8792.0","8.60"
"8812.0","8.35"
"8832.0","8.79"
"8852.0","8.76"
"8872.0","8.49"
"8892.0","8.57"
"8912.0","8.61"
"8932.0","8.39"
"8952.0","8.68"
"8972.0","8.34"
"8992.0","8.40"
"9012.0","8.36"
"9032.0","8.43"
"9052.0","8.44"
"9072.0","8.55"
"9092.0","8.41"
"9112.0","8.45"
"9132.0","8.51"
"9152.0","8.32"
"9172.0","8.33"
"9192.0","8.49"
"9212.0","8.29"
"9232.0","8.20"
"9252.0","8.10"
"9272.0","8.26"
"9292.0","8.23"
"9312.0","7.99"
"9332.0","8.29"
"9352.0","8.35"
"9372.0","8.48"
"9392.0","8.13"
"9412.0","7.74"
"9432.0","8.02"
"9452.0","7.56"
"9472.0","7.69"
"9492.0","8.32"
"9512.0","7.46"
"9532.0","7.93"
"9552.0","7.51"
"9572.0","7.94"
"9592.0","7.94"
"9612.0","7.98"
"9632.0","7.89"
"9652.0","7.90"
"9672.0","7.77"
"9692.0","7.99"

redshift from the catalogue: 0.000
